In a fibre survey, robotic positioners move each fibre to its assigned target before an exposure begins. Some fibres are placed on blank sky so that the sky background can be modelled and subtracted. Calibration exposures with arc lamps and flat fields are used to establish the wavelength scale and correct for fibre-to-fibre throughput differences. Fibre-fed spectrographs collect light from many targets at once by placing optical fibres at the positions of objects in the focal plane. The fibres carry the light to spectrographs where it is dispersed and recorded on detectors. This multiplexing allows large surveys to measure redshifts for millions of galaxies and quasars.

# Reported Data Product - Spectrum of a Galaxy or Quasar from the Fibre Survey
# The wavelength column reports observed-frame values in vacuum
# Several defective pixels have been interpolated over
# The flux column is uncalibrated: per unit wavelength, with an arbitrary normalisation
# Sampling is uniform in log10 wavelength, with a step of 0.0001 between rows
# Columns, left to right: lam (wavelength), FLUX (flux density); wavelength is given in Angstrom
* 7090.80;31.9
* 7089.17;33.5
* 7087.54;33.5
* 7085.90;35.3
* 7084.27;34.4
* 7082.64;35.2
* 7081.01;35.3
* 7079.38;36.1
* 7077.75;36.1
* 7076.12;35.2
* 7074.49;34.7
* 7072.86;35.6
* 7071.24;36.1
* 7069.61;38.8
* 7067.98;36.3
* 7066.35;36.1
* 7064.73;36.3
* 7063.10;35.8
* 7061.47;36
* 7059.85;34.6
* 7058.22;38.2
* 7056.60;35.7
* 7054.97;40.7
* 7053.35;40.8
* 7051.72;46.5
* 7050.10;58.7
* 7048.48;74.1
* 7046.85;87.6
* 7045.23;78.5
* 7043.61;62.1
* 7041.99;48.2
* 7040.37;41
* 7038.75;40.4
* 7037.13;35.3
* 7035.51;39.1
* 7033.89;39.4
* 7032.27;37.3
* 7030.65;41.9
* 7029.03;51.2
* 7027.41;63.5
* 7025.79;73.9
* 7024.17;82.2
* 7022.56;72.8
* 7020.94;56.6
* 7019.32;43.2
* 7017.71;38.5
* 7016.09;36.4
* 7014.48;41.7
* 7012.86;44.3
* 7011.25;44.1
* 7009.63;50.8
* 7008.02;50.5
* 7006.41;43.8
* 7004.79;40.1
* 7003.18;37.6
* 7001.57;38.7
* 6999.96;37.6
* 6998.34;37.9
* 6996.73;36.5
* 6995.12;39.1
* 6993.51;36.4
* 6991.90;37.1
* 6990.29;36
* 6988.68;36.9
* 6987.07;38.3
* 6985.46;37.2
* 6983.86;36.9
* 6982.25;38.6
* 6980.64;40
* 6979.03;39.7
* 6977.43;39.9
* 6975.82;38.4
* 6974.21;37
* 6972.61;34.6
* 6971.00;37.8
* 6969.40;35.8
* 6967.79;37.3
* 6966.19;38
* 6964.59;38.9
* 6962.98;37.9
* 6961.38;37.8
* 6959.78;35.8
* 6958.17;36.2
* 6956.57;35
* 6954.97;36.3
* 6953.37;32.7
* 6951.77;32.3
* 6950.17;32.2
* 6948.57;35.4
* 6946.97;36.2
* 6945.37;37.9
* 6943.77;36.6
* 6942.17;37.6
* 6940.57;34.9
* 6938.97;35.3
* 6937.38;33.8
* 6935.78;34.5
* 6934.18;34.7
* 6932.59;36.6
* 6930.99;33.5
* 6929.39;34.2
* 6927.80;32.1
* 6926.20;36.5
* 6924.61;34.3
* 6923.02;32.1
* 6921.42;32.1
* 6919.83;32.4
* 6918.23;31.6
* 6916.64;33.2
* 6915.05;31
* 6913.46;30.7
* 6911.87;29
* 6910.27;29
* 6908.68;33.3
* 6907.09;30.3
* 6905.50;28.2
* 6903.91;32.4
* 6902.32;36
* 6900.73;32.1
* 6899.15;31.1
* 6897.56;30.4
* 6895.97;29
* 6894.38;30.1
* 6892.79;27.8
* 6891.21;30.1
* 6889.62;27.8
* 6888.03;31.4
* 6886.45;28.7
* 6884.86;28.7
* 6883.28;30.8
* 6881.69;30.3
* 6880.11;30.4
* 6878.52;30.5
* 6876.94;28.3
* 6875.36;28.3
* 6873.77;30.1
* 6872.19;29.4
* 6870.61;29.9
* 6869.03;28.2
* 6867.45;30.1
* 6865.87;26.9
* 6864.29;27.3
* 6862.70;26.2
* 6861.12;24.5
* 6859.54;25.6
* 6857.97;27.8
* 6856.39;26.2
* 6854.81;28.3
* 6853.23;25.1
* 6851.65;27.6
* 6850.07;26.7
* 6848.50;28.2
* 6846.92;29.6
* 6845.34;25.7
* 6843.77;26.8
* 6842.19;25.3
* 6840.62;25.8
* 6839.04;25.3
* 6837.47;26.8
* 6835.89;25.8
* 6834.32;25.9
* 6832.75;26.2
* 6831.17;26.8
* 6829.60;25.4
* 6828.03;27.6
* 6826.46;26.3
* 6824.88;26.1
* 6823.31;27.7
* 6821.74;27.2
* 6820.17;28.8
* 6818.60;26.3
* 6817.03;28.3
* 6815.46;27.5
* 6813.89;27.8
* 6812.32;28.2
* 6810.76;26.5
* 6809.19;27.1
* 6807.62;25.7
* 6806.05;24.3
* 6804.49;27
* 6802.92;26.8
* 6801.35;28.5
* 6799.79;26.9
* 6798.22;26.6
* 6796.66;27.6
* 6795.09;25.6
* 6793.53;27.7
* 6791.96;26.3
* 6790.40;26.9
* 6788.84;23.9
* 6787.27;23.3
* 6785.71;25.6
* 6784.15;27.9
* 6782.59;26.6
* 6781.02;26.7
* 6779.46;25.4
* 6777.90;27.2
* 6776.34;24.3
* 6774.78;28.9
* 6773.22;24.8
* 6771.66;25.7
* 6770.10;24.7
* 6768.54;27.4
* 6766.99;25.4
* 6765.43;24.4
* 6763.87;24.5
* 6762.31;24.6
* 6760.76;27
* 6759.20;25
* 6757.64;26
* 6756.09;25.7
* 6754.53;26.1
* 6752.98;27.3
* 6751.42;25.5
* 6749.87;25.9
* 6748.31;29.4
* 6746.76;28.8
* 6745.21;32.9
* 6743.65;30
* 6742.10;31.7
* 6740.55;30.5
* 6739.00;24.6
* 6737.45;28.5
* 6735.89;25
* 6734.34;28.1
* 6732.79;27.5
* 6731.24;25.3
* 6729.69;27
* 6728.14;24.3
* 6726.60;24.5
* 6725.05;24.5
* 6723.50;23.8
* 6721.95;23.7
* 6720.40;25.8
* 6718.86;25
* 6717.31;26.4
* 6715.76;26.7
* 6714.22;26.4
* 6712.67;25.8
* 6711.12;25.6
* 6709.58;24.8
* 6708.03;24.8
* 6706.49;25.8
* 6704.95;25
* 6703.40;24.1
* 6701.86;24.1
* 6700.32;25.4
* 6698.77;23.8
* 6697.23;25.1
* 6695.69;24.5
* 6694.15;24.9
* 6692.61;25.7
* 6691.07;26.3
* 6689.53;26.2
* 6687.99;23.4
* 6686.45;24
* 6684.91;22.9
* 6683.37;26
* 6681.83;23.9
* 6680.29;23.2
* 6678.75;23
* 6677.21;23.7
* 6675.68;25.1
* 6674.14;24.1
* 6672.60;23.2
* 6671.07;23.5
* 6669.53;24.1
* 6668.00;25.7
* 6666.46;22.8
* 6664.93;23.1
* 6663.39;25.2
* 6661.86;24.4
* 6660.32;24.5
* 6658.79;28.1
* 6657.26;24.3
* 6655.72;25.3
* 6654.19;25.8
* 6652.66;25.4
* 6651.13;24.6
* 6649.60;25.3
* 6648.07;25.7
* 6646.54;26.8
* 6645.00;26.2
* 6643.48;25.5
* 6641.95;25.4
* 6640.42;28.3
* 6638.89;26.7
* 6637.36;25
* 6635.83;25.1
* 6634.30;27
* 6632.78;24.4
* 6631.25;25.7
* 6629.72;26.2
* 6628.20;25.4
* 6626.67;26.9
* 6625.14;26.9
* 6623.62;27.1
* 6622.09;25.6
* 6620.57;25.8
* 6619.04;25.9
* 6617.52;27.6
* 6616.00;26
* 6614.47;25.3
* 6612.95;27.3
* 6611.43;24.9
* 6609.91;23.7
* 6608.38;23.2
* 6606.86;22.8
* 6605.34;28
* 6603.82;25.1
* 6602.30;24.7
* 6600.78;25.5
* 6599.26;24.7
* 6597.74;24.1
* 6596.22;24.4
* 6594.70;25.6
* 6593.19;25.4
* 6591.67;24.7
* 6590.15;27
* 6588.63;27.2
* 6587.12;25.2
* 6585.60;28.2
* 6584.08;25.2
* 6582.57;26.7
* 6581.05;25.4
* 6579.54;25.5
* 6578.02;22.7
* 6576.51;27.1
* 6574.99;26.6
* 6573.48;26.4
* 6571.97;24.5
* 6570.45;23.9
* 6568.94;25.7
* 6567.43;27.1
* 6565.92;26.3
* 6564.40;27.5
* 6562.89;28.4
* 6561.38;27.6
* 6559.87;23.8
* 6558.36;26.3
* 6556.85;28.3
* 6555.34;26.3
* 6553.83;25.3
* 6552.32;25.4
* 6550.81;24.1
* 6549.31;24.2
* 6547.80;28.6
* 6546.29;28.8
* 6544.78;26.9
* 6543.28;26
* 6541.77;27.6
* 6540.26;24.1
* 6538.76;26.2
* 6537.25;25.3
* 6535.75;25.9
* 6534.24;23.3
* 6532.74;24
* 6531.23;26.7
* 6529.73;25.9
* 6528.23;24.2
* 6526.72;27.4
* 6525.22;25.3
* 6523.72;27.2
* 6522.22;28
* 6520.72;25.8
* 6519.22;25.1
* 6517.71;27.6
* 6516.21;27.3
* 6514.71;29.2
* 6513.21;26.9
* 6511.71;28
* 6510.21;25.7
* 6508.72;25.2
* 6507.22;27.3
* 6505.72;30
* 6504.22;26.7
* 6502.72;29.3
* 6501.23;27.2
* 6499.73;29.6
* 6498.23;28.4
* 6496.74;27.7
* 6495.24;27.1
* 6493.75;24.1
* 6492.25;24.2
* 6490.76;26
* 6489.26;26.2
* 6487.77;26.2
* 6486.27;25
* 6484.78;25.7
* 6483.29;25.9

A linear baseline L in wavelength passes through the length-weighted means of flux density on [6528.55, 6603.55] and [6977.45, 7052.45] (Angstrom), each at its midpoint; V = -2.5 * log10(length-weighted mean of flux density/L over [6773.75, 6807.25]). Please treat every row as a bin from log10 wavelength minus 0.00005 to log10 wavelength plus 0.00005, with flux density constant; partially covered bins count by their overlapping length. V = 0.352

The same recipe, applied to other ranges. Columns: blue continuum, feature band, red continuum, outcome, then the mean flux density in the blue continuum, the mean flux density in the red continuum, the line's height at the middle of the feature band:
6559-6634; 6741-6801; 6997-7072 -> 0.270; 25.7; 46.9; 34.2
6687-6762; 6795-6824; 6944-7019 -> 0.115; 26.1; 38.2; 30.1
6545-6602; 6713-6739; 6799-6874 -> 0.034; 25.9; 27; 26.6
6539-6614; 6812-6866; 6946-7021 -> 0.260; 25.8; 38.6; 34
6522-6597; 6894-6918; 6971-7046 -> 0.281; 26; 44.5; 40.3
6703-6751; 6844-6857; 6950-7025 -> 0.218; 26.5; 40.6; 33.2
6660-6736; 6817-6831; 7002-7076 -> 0.217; 24.8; 46.9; 33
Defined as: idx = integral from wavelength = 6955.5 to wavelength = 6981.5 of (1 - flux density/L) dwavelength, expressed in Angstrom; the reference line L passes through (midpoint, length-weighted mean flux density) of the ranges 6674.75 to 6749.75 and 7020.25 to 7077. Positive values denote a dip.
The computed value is 3.2 Angstrom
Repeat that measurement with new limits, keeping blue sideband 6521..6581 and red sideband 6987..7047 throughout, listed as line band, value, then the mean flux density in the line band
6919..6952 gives 6.7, 34.6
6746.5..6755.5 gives 2.0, 27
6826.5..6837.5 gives 3.5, 26.3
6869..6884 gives 4.0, 29.7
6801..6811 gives 2.9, 26.5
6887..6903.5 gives 4.3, 30.6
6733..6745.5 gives 2.1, 28.7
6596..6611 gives 2.0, 24.6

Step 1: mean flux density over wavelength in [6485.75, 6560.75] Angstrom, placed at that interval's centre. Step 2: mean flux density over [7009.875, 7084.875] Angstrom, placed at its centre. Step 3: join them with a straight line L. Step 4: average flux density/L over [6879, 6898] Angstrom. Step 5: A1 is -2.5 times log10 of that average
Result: 0.33 mag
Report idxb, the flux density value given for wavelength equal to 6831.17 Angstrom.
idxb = 26.8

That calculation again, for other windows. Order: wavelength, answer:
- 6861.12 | 24.5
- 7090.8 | 31.9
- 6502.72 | 29.3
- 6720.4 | 25.8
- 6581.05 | 25.4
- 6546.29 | 28.8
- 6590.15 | 27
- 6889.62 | 27.8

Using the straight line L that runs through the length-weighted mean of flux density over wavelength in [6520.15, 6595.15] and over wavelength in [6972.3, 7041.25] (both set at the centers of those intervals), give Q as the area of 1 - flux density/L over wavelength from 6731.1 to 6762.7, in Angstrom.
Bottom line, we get 5.5 Angstrom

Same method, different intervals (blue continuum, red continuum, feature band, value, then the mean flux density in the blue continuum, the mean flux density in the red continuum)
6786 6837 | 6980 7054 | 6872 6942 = 8.9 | 26.6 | 47.2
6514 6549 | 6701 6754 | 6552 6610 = 1.4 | 26.3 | 26.4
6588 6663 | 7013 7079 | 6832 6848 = 4.4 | 25.6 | 46.8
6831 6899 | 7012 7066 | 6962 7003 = 4.5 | 28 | 49.3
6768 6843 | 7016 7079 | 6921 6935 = 1.1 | 26.5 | 47.1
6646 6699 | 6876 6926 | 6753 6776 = 1.2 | 24.7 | 30.8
